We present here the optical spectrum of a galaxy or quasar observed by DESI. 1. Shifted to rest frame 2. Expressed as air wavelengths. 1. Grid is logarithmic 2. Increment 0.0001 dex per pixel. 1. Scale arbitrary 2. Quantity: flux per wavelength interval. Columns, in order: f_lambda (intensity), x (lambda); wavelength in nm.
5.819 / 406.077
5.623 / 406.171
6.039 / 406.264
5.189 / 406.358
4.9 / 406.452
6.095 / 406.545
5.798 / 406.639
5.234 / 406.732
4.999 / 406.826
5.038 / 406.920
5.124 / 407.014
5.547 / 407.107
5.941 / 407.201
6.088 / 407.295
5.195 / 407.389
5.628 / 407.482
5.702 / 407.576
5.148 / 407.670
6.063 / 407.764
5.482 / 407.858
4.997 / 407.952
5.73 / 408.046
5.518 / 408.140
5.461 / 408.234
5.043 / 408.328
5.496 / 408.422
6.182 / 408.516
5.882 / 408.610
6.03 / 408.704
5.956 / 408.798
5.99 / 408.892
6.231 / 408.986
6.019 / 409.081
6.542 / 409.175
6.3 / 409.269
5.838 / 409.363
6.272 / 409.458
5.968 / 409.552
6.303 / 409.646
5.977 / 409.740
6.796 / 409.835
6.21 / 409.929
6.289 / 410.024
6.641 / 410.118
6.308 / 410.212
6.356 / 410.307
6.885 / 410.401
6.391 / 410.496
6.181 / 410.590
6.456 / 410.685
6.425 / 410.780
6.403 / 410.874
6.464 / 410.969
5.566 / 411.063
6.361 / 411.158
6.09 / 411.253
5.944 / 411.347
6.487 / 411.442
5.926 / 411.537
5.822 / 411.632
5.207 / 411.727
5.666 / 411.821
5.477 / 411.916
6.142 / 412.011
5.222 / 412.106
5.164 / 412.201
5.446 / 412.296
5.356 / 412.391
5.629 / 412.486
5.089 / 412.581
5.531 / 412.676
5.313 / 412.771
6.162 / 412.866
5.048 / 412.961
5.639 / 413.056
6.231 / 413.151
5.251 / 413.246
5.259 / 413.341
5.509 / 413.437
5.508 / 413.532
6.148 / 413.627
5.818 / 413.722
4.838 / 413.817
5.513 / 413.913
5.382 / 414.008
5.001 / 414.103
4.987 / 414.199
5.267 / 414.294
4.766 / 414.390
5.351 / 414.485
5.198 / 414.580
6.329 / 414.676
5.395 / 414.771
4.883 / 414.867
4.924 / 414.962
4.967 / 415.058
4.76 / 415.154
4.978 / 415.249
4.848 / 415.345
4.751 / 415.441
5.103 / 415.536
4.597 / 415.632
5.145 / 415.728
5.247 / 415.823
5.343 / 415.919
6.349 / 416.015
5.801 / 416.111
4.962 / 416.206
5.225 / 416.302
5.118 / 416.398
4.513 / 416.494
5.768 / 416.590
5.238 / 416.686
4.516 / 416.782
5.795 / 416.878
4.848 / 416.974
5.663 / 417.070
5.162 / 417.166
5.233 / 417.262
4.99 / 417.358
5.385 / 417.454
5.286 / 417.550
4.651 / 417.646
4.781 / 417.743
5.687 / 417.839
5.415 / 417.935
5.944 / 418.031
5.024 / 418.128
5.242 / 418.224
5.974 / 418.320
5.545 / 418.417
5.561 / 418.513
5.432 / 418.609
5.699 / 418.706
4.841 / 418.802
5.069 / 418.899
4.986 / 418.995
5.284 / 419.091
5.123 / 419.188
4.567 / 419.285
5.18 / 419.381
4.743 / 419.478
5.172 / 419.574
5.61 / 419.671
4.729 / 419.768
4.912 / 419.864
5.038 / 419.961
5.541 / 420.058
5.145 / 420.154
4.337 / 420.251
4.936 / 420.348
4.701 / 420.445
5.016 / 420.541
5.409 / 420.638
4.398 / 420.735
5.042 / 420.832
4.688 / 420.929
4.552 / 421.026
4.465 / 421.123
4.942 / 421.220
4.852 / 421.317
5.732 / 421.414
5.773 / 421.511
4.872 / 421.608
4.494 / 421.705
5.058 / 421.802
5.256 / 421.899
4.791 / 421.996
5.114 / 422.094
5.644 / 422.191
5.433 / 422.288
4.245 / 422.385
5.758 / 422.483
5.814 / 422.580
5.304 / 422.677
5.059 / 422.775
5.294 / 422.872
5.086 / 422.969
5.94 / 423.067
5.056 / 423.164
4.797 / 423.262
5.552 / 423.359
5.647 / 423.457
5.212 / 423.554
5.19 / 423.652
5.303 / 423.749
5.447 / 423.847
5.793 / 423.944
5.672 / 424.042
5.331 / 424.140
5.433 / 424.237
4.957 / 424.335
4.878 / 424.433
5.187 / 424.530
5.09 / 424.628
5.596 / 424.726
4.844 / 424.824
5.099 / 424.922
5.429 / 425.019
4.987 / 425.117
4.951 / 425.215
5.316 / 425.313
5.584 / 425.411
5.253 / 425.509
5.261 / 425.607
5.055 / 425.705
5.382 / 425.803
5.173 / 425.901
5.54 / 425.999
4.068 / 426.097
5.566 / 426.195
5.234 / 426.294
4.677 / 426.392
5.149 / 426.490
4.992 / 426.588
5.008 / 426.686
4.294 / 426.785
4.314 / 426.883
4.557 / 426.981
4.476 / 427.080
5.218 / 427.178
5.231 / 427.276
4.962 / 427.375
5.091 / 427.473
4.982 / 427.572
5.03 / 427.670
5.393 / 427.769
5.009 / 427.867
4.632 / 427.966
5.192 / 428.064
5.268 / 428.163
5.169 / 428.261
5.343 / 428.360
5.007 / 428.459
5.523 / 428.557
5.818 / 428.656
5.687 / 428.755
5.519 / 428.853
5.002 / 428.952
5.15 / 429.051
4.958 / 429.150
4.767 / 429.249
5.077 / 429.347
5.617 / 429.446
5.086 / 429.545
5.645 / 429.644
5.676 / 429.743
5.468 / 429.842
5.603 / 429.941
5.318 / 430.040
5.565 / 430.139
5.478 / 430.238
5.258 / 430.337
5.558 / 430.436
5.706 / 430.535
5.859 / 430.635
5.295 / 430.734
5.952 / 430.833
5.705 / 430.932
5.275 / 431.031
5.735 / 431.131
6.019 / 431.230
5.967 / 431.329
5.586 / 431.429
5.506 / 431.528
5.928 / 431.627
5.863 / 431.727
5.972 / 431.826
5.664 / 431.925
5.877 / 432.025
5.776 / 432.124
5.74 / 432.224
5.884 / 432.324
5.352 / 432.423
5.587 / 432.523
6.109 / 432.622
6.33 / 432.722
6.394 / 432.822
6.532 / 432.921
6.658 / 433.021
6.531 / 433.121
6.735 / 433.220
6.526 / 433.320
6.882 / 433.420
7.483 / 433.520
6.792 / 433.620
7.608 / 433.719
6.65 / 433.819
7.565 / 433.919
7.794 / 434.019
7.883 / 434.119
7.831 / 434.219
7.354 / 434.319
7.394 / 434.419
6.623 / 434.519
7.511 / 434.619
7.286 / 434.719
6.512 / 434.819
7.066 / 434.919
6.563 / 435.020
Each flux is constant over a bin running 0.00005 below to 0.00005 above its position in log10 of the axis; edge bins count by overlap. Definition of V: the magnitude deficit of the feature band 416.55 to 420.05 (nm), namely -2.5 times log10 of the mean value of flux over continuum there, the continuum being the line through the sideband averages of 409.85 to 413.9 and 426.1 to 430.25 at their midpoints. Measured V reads 0.071 mag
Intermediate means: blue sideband 5.86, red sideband 5.15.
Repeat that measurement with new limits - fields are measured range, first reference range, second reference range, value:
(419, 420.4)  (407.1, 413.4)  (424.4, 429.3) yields 0.09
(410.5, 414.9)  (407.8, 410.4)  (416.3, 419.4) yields 0.01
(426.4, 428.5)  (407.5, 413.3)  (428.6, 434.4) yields 0.20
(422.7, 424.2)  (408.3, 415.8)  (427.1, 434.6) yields 0.09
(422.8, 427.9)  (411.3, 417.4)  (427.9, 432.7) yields 0.07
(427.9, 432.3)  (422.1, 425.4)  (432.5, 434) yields 0.14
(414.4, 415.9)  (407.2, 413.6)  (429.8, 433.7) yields 0.16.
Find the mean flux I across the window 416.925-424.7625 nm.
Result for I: 5.18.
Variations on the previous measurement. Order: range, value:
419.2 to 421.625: 4.98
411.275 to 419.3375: 5.34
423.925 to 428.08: 5.08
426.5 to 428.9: 5.07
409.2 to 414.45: 5.82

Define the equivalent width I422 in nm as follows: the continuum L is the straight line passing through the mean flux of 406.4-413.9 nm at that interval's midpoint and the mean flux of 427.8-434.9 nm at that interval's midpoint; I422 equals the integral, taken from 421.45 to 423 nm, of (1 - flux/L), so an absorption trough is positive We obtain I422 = 0.188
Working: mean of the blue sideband 5.8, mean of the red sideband 5.99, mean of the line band 5.19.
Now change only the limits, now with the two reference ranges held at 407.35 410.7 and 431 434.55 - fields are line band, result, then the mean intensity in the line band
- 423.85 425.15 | 0.21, 5.27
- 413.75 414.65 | 0.13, 5.19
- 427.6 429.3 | 0.31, 5.2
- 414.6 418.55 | 0.57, 5.24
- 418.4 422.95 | 0.82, 5.09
